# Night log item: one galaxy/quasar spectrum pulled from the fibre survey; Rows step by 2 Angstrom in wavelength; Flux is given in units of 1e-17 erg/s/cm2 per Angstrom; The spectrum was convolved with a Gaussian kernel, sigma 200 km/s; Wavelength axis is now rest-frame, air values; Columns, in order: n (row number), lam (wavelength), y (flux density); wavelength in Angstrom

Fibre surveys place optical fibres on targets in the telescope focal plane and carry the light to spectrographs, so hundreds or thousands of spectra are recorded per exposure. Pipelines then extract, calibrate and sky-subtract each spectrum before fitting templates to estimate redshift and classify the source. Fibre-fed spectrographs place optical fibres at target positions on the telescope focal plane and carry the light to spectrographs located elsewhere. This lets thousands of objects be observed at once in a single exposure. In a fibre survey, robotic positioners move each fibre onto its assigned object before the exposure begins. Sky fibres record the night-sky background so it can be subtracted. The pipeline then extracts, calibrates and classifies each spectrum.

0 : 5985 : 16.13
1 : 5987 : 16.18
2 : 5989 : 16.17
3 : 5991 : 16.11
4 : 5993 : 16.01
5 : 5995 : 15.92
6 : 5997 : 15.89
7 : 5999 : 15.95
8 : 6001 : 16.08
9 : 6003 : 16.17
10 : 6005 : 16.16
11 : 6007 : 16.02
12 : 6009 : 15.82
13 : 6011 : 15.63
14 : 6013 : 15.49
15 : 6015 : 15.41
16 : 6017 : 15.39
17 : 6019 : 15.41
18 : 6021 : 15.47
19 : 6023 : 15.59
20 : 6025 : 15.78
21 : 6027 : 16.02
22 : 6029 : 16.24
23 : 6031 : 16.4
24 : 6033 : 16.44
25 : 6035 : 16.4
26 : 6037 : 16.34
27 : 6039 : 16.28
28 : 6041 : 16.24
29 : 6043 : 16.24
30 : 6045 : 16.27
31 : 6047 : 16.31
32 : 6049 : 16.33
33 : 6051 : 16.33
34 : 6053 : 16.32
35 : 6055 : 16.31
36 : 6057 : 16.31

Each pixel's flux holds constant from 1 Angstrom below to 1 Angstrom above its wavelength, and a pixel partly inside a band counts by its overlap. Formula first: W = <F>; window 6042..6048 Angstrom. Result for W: 16.3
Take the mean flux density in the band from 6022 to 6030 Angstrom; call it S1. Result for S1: 15.9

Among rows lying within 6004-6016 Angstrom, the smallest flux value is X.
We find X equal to 15.41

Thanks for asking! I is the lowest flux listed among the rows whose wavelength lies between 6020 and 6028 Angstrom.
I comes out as 15.47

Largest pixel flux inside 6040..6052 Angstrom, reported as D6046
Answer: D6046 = 16.33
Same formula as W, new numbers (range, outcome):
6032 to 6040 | 16.4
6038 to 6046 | 16.3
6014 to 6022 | 15.4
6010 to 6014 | 15.6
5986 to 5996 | 16.1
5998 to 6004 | 16.1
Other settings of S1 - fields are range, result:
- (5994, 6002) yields 16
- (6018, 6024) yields 15.5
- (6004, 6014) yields 15.8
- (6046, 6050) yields 16.3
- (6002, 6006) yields 16.2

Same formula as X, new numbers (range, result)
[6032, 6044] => 16.24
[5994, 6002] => 15.89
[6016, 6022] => 15.39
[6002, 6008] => 16.02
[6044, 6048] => 16.27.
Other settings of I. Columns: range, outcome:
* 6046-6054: 16.31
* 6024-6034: 15.78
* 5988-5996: 15.92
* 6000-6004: 16.08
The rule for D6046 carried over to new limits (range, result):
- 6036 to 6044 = 16.34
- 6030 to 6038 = 16.44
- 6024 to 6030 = 16.24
